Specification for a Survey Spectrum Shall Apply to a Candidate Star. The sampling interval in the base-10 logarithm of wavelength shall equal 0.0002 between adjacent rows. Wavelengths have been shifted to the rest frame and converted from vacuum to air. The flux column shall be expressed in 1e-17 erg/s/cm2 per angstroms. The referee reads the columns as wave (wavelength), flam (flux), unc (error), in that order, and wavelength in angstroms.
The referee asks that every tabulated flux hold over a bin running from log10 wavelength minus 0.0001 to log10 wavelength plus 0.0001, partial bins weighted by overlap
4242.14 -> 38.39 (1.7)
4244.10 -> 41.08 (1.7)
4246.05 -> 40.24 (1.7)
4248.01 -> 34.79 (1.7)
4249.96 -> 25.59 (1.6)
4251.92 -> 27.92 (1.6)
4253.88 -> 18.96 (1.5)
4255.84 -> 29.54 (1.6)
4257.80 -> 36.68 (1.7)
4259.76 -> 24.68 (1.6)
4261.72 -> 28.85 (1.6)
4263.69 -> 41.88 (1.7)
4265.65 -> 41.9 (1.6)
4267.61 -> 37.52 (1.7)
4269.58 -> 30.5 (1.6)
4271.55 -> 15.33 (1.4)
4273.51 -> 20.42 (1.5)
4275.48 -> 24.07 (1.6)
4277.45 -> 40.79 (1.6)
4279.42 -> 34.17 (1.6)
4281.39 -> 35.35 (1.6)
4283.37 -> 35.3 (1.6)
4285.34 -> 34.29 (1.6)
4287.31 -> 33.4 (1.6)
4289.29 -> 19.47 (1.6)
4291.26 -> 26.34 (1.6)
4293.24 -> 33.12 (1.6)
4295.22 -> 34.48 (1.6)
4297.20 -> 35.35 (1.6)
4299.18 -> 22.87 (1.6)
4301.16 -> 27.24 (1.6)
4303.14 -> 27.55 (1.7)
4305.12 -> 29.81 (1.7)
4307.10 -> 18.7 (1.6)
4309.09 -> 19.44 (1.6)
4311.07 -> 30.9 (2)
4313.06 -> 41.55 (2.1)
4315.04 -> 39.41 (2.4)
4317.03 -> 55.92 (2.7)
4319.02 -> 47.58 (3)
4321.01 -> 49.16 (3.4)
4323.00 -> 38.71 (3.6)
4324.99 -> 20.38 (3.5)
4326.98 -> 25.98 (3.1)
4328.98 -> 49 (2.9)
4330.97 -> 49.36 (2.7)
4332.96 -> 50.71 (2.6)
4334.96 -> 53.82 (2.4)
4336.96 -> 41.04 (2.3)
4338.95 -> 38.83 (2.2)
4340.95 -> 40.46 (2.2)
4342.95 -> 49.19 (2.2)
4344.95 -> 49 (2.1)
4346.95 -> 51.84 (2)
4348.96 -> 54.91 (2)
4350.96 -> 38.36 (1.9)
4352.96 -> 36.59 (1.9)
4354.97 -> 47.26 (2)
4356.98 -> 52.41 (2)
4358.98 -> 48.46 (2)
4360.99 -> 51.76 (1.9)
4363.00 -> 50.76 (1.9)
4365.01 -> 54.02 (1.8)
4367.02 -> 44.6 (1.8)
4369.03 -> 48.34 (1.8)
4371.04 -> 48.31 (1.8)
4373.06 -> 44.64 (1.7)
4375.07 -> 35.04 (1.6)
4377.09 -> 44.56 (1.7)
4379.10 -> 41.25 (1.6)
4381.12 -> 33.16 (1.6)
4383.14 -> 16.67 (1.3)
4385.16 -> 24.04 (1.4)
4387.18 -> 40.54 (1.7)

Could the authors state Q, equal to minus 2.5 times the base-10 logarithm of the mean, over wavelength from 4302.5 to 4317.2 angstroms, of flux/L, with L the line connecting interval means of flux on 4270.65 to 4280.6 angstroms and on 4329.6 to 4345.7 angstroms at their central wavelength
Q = 0.20 mag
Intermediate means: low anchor 27.2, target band 31.8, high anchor 46.6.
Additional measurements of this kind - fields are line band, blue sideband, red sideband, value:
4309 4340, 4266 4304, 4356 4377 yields -0.07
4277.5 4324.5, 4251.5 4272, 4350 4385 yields 0.06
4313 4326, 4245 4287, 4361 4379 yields -0.08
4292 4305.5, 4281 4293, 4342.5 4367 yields 0.12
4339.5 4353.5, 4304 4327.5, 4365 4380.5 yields -0.15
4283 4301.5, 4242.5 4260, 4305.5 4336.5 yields 0.19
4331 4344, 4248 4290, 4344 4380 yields -0.09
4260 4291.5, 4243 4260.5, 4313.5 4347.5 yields 0.12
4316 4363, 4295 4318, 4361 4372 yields -0.10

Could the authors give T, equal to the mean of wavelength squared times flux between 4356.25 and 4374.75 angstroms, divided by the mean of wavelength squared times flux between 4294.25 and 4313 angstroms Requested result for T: 1.79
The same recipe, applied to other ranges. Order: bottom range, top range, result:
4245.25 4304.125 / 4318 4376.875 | 1.53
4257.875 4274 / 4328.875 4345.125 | 1.56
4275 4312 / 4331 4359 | 1.61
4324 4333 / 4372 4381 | 1.09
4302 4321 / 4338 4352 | 1.33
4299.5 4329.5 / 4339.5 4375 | 1.41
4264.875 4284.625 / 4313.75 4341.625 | 1.40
